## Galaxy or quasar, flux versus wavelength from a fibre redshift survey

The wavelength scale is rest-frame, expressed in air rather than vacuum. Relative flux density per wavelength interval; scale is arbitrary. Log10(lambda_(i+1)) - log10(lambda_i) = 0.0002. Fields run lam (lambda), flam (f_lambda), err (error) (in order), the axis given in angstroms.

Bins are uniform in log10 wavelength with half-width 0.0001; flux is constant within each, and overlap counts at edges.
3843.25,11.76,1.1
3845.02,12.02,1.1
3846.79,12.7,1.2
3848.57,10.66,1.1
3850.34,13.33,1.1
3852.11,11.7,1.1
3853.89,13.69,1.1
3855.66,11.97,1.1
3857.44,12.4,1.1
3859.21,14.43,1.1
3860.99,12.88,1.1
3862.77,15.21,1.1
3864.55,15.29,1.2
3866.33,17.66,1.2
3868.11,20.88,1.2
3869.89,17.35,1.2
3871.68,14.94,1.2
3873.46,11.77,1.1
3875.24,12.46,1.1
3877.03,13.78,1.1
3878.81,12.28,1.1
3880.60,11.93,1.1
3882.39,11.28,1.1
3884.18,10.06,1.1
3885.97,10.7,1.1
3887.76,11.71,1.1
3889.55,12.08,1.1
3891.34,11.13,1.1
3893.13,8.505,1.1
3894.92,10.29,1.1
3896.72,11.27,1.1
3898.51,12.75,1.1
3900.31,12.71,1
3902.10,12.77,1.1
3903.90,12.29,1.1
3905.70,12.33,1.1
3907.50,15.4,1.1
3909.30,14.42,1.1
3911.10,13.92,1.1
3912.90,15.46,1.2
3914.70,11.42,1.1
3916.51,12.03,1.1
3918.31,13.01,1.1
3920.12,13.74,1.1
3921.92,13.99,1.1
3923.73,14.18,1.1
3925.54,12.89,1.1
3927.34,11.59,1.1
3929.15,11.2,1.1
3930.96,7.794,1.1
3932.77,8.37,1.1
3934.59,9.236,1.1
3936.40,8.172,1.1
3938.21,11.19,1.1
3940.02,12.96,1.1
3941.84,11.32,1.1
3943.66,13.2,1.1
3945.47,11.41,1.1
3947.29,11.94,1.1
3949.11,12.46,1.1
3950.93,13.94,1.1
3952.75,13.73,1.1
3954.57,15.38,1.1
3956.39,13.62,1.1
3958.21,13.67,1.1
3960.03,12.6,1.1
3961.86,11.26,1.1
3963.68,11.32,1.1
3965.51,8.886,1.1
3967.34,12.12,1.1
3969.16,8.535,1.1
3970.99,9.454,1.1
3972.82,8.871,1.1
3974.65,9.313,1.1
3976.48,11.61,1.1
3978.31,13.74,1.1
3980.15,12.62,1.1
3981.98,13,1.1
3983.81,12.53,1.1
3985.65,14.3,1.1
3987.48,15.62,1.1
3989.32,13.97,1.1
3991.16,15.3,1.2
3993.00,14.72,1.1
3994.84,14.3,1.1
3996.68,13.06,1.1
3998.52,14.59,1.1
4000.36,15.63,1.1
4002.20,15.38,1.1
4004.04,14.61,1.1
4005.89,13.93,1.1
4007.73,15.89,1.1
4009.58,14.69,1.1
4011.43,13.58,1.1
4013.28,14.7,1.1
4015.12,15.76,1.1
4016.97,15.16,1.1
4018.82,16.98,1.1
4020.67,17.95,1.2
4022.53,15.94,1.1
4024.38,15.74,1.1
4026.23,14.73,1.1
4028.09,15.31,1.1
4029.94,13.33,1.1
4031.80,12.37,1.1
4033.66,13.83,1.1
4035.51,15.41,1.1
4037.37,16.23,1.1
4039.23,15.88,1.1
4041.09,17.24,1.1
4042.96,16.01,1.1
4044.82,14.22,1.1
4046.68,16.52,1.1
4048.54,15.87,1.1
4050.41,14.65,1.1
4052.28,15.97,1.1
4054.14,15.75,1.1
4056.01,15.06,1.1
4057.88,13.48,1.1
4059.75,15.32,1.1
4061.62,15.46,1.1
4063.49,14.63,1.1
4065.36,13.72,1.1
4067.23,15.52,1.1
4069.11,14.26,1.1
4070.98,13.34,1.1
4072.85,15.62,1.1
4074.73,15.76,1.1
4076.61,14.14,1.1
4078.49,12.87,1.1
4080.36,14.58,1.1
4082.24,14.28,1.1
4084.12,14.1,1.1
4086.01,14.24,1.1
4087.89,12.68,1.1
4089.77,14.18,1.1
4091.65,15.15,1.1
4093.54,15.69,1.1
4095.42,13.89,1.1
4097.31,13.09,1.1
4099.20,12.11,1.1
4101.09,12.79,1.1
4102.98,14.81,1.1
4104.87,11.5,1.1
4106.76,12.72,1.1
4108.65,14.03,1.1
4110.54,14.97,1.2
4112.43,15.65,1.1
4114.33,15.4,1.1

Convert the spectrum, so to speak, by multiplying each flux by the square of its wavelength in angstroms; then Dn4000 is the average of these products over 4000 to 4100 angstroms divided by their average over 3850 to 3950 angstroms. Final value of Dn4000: 1.3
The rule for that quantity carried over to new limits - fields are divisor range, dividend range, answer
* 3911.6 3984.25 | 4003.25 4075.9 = 1.34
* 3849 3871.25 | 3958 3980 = 0.79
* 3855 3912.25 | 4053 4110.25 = 1.20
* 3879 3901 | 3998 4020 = 1.43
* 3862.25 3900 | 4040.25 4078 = 1.27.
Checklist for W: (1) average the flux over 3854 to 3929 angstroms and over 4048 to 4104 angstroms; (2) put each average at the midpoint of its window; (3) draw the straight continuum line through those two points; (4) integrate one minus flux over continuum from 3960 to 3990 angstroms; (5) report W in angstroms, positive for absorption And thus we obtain 4.3 angstroms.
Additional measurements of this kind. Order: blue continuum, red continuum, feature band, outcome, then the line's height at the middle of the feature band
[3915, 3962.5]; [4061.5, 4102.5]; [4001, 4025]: -4.1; 13.2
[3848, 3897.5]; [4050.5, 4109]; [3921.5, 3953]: 4.2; 13.3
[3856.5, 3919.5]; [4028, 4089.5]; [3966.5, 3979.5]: 3.2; 13.9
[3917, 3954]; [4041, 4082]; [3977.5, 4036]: -4.5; 13.6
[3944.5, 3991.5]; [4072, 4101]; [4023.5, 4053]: -4.0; 13.4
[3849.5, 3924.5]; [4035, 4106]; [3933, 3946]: 2.5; 13.6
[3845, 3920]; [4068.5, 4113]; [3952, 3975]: 3.3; 13.4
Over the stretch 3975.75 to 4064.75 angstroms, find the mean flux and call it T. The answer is 14.9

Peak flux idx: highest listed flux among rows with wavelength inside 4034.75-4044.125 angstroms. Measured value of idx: 17.24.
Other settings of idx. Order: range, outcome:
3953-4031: 17.95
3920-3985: 15.38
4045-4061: 16.52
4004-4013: 15.89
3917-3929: 14.18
